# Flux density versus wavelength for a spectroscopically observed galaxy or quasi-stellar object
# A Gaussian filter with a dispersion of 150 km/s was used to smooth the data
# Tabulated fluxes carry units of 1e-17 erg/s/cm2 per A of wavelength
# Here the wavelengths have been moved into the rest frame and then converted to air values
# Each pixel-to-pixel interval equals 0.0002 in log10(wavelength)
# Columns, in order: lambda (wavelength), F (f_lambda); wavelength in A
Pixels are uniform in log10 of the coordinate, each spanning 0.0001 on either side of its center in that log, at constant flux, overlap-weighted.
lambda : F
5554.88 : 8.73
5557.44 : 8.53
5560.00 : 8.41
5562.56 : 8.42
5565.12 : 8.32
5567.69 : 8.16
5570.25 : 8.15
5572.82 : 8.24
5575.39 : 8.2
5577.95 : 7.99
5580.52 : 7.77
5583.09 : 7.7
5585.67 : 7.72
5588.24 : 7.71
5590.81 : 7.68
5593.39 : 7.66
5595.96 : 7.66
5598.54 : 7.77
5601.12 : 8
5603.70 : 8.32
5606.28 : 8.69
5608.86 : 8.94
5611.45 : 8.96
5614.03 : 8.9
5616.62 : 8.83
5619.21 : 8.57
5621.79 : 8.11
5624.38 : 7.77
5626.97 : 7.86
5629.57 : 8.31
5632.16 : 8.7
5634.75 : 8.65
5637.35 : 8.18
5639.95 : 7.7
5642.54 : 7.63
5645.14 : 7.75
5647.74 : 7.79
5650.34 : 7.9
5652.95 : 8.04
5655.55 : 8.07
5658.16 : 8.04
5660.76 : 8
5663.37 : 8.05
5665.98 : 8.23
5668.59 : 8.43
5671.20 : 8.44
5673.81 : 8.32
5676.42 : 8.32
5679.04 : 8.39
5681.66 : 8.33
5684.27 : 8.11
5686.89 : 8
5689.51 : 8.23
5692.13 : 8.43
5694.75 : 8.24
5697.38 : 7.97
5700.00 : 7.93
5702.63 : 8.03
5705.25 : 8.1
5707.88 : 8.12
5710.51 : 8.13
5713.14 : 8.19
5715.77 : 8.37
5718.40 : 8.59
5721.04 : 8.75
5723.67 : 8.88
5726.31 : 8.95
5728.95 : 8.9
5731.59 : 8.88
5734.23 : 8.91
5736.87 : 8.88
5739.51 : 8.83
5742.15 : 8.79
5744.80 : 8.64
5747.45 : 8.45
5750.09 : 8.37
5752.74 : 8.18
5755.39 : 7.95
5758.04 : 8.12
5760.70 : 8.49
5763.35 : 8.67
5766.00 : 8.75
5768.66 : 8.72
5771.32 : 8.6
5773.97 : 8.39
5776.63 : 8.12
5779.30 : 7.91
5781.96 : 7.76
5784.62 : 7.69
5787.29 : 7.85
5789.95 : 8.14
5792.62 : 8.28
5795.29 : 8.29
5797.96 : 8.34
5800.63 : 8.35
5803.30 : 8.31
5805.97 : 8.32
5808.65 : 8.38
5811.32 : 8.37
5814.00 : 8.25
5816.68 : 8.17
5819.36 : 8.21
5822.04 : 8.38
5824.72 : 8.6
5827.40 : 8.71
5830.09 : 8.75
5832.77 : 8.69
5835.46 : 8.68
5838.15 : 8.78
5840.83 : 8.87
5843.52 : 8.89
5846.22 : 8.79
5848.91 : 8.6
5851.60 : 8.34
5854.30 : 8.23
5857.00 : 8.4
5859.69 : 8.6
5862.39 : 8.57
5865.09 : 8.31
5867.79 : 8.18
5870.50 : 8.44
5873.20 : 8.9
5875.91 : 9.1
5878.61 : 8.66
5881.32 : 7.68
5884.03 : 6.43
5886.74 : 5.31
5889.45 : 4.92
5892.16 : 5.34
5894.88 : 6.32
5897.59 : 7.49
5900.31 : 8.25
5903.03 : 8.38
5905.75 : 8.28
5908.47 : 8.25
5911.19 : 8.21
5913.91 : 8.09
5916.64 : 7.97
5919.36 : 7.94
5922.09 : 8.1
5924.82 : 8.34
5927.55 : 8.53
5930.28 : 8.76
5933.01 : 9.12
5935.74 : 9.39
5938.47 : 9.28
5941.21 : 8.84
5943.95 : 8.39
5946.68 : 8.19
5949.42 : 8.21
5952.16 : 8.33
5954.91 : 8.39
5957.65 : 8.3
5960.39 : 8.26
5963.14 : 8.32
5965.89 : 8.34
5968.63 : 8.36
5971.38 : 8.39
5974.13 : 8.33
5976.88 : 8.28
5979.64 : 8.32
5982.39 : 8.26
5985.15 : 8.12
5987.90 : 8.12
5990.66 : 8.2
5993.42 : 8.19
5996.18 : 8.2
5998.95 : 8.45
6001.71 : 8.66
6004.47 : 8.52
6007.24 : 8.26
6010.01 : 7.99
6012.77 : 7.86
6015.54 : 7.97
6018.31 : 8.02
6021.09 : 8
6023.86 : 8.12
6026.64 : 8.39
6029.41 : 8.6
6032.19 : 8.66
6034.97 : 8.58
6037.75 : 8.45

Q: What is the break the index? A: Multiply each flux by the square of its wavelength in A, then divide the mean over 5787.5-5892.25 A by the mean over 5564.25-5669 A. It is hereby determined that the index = 1.09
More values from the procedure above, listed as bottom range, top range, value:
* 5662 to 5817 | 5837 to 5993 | 1.04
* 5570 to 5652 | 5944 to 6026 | 1.16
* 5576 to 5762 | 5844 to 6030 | 1.08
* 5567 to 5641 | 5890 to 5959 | 1.12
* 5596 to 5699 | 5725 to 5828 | 1.07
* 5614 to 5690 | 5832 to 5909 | 1.05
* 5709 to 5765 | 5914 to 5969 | 1.06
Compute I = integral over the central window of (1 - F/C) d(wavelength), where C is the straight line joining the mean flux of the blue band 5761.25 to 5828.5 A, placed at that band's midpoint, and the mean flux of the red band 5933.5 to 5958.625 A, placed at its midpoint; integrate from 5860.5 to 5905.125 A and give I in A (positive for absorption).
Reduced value 4.9 A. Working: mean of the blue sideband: 8.3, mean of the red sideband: 8.61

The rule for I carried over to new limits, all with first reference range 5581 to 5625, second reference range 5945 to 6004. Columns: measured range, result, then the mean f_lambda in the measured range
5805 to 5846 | -1.5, 8.54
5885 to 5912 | 4.0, 7.04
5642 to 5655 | 0.5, 7.85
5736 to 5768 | -1.1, 8.51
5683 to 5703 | 0.2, 8.12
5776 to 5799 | 0.6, 8.03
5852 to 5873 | -0.4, 8.41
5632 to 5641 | -0.1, 8.27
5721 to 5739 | -1.5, 8.89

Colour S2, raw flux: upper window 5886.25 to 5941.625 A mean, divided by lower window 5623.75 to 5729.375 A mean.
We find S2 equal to 0.96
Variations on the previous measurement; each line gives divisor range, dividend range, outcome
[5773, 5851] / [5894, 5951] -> 0.99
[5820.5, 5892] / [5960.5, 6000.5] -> 1.01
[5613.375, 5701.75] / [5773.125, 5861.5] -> 1.02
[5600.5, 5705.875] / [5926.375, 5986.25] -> 1.03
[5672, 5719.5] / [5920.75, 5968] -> 1.04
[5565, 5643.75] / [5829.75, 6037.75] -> 1.01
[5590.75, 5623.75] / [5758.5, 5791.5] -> 0.99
